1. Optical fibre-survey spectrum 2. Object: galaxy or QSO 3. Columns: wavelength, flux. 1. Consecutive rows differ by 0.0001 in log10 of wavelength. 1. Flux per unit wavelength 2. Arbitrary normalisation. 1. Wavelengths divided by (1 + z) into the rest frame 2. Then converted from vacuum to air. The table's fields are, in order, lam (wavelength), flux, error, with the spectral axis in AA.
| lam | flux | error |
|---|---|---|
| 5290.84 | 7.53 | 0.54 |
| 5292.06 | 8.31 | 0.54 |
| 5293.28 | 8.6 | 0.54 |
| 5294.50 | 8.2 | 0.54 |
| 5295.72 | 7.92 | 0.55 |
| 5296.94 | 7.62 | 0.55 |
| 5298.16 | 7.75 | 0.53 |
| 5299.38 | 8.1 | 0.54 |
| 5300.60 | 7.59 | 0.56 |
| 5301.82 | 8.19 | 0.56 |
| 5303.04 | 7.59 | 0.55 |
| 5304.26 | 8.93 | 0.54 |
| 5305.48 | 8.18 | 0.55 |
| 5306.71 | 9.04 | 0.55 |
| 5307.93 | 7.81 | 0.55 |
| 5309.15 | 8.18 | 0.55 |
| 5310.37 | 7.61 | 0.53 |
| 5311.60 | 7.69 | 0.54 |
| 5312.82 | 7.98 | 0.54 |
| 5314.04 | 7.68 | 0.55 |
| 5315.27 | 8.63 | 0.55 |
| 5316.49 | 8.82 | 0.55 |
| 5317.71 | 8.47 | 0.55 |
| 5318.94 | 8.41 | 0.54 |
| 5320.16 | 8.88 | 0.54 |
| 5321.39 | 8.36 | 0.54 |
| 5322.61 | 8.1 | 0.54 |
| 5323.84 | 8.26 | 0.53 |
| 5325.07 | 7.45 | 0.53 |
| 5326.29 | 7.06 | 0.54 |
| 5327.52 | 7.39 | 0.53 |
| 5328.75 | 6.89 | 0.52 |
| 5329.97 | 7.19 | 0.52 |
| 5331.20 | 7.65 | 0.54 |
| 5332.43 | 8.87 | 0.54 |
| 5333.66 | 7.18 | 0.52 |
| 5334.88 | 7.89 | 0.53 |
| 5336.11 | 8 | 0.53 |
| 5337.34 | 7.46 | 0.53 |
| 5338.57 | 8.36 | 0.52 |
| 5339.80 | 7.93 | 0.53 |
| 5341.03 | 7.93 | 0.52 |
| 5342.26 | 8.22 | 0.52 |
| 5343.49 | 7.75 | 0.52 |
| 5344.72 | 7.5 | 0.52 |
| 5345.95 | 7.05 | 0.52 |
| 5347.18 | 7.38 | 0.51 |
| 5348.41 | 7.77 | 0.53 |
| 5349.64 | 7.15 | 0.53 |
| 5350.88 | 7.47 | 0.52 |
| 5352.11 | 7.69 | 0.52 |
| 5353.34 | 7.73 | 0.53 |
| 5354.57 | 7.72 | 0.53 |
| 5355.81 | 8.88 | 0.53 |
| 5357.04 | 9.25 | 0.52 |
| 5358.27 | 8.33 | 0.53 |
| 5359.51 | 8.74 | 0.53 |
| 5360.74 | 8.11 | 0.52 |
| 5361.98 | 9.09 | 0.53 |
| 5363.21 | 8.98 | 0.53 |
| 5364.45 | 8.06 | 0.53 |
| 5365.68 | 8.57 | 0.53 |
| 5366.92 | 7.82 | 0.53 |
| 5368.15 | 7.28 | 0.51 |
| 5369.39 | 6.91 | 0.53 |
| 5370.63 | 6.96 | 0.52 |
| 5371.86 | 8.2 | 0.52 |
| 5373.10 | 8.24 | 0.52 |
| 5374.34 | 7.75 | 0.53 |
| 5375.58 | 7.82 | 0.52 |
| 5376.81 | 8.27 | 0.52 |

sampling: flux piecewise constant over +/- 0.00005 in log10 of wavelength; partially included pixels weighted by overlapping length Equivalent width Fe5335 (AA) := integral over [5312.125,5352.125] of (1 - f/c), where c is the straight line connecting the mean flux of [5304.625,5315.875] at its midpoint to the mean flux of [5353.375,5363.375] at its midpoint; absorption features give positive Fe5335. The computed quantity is 2.24 AA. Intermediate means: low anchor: 8.1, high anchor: 8.57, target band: 7.85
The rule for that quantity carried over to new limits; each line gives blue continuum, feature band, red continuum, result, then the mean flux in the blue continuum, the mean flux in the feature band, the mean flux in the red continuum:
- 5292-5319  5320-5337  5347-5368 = 0.80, 8.13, 7.76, 8.16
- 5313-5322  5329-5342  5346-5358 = 0.50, 8.44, 7.83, 7.87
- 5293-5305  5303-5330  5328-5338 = -0.75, 8.04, 8.05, 7.64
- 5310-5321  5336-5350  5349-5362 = 0.81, 8.25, 7.71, 8.15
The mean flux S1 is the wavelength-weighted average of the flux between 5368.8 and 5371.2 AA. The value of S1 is 6.92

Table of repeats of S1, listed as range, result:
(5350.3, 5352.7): 7.59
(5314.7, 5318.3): 8.66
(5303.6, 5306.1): 8.52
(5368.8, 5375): 7.61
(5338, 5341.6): 8.07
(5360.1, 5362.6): 8.61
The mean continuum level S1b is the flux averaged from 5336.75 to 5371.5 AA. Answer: 7.93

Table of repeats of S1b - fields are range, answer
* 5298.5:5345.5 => 7.97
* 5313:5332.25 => 7.97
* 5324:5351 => 7.63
